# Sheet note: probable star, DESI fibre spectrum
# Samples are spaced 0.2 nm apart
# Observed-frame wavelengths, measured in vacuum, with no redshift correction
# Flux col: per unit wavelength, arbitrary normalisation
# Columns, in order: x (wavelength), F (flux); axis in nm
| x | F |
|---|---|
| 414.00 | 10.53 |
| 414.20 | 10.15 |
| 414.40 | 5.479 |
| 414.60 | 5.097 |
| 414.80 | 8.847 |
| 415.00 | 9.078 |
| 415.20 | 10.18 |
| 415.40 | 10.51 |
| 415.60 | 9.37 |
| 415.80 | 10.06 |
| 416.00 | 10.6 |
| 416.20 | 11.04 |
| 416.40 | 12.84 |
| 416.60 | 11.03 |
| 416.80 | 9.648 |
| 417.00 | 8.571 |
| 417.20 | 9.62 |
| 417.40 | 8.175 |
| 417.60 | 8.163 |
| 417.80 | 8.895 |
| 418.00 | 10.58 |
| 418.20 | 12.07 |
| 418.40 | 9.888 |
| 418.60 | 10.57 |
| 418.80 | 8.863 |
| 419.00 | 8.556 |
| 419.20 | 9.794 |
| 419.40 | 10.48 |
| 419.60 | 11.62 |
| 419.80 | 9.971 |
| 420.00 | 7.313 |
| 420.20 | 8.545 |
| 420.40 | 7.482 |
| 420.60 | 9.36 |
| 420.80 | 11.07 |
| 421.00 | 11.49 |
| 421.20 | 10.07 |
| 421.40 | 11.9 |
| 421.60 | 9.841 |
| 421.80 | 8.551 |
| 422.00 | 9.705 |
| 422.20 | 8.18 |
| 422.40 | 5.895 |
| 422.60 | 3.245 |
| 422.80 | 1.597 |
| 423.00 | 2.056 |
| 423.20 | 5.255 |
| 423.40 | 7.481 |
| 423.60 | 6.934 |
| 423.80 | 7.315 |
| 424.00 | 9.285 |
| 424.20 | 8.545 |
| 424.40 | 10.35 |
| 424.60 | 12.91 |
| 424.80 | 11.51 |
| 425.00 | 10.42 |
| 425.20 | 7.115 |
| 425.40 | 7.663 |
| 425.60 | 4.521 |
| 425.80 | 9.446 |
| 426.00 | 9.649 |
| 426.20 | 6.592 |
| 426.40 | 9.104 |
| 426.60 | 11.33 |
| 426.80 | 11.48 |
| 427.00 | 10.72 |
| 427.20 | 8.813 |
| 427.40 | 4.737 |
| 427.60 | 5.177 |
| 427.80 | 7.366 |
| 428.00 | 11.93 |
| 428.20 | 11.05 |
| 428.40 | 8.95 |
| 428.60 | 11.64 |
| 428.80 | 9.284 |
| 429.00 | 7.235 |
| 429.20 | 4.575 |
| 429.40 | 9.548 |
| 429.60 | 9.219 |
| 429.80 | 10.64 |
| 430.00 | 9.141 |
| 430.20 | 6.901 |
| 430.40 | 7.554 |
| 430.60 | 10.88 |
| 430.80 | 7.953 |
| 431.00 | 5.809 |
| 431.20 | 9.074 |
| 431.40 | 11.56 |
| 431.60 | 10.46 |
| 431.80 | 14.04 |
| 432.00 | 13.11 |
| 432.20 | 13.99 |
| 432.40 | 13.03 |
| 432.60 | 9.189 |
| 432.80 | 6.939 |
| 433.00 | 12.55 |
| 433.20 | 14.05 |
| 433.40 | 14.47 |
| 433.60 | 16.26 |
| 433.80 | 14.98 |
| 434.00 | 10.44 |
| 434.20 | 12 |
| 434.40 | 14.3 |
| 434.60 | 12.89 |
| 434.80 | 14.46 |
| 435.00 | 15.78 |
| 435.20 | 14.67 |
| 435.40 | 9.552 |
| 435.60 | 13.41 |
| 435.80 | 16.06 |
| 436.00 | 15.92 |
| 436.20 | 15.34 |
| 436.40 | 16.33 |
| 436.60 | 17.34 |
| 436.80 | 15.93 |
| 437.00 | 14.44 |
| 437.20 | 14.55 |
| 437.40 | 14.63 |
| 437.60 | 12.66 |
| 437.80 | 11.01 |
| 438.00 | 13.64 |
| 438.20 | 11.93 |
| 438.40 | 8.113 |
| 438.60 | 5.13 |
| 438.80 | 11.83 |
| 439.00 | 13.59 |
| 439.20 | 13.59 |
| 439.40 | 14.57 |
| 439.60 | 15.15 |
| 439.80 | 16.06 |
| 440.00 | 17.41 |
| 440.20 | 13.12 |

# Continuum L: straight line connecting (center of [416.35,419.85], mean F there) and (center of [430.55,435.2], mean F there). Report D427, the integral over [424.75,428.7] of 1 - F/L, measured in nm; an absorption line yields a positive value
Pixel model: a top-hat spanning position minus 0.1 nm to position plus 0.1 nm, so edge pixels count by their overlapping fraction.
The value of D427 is 0.81 nm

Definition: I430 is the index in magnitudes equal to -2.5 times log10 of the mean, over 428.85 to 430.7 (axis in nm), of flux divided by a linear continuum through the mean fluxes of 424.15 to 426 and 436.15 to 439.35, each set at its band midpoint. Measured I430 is 0.26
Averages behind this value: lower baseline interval 9.21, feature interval 8.43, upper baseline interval 13.1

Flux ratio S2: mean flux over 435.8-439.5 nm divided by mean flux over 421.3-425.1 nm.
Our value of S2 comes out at 1.69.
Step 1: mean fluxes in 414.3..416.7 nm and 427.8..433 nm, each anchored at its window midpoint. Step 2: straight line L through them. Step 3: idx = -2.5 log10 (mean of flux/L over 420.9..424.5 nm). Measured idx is 0.25 mag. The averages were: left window 9.51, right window 9.76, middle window 7.65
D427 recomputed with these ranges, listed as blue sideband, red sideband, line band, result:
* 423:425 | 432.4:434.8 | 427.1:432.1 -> 0.874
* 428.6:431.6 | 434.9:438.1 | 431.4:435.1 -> -0.449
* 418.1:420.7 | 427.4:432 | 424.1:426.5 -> 0.081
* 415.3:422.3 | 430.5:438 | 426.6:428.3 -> 0.373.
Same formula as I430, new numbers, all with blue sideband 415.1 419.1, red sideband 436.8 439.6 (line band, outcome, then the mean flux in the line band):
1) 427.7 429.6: 0.24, 9.07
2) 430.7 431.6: 0.31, 8.81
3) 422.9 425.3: 0.29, 8.26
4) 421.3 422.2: 0.08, 9.8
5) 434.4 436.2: -0.17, 14.2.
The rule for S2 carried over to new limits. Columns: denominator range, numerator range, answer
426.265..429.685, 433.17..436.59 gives 1.60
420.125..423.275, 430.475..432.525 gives 1.40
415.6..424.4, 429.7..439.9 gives 1.40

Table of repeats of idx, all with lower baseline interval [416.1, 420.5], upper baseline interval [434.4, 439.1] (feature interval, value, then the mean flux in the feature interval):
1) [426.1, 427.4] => 0.22 mag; 9.29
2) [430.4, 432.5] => 0.15 mag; 10.8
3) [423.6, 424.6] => 0.20 mag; 9.08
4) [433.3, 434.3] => -0.06 mag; 13.6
